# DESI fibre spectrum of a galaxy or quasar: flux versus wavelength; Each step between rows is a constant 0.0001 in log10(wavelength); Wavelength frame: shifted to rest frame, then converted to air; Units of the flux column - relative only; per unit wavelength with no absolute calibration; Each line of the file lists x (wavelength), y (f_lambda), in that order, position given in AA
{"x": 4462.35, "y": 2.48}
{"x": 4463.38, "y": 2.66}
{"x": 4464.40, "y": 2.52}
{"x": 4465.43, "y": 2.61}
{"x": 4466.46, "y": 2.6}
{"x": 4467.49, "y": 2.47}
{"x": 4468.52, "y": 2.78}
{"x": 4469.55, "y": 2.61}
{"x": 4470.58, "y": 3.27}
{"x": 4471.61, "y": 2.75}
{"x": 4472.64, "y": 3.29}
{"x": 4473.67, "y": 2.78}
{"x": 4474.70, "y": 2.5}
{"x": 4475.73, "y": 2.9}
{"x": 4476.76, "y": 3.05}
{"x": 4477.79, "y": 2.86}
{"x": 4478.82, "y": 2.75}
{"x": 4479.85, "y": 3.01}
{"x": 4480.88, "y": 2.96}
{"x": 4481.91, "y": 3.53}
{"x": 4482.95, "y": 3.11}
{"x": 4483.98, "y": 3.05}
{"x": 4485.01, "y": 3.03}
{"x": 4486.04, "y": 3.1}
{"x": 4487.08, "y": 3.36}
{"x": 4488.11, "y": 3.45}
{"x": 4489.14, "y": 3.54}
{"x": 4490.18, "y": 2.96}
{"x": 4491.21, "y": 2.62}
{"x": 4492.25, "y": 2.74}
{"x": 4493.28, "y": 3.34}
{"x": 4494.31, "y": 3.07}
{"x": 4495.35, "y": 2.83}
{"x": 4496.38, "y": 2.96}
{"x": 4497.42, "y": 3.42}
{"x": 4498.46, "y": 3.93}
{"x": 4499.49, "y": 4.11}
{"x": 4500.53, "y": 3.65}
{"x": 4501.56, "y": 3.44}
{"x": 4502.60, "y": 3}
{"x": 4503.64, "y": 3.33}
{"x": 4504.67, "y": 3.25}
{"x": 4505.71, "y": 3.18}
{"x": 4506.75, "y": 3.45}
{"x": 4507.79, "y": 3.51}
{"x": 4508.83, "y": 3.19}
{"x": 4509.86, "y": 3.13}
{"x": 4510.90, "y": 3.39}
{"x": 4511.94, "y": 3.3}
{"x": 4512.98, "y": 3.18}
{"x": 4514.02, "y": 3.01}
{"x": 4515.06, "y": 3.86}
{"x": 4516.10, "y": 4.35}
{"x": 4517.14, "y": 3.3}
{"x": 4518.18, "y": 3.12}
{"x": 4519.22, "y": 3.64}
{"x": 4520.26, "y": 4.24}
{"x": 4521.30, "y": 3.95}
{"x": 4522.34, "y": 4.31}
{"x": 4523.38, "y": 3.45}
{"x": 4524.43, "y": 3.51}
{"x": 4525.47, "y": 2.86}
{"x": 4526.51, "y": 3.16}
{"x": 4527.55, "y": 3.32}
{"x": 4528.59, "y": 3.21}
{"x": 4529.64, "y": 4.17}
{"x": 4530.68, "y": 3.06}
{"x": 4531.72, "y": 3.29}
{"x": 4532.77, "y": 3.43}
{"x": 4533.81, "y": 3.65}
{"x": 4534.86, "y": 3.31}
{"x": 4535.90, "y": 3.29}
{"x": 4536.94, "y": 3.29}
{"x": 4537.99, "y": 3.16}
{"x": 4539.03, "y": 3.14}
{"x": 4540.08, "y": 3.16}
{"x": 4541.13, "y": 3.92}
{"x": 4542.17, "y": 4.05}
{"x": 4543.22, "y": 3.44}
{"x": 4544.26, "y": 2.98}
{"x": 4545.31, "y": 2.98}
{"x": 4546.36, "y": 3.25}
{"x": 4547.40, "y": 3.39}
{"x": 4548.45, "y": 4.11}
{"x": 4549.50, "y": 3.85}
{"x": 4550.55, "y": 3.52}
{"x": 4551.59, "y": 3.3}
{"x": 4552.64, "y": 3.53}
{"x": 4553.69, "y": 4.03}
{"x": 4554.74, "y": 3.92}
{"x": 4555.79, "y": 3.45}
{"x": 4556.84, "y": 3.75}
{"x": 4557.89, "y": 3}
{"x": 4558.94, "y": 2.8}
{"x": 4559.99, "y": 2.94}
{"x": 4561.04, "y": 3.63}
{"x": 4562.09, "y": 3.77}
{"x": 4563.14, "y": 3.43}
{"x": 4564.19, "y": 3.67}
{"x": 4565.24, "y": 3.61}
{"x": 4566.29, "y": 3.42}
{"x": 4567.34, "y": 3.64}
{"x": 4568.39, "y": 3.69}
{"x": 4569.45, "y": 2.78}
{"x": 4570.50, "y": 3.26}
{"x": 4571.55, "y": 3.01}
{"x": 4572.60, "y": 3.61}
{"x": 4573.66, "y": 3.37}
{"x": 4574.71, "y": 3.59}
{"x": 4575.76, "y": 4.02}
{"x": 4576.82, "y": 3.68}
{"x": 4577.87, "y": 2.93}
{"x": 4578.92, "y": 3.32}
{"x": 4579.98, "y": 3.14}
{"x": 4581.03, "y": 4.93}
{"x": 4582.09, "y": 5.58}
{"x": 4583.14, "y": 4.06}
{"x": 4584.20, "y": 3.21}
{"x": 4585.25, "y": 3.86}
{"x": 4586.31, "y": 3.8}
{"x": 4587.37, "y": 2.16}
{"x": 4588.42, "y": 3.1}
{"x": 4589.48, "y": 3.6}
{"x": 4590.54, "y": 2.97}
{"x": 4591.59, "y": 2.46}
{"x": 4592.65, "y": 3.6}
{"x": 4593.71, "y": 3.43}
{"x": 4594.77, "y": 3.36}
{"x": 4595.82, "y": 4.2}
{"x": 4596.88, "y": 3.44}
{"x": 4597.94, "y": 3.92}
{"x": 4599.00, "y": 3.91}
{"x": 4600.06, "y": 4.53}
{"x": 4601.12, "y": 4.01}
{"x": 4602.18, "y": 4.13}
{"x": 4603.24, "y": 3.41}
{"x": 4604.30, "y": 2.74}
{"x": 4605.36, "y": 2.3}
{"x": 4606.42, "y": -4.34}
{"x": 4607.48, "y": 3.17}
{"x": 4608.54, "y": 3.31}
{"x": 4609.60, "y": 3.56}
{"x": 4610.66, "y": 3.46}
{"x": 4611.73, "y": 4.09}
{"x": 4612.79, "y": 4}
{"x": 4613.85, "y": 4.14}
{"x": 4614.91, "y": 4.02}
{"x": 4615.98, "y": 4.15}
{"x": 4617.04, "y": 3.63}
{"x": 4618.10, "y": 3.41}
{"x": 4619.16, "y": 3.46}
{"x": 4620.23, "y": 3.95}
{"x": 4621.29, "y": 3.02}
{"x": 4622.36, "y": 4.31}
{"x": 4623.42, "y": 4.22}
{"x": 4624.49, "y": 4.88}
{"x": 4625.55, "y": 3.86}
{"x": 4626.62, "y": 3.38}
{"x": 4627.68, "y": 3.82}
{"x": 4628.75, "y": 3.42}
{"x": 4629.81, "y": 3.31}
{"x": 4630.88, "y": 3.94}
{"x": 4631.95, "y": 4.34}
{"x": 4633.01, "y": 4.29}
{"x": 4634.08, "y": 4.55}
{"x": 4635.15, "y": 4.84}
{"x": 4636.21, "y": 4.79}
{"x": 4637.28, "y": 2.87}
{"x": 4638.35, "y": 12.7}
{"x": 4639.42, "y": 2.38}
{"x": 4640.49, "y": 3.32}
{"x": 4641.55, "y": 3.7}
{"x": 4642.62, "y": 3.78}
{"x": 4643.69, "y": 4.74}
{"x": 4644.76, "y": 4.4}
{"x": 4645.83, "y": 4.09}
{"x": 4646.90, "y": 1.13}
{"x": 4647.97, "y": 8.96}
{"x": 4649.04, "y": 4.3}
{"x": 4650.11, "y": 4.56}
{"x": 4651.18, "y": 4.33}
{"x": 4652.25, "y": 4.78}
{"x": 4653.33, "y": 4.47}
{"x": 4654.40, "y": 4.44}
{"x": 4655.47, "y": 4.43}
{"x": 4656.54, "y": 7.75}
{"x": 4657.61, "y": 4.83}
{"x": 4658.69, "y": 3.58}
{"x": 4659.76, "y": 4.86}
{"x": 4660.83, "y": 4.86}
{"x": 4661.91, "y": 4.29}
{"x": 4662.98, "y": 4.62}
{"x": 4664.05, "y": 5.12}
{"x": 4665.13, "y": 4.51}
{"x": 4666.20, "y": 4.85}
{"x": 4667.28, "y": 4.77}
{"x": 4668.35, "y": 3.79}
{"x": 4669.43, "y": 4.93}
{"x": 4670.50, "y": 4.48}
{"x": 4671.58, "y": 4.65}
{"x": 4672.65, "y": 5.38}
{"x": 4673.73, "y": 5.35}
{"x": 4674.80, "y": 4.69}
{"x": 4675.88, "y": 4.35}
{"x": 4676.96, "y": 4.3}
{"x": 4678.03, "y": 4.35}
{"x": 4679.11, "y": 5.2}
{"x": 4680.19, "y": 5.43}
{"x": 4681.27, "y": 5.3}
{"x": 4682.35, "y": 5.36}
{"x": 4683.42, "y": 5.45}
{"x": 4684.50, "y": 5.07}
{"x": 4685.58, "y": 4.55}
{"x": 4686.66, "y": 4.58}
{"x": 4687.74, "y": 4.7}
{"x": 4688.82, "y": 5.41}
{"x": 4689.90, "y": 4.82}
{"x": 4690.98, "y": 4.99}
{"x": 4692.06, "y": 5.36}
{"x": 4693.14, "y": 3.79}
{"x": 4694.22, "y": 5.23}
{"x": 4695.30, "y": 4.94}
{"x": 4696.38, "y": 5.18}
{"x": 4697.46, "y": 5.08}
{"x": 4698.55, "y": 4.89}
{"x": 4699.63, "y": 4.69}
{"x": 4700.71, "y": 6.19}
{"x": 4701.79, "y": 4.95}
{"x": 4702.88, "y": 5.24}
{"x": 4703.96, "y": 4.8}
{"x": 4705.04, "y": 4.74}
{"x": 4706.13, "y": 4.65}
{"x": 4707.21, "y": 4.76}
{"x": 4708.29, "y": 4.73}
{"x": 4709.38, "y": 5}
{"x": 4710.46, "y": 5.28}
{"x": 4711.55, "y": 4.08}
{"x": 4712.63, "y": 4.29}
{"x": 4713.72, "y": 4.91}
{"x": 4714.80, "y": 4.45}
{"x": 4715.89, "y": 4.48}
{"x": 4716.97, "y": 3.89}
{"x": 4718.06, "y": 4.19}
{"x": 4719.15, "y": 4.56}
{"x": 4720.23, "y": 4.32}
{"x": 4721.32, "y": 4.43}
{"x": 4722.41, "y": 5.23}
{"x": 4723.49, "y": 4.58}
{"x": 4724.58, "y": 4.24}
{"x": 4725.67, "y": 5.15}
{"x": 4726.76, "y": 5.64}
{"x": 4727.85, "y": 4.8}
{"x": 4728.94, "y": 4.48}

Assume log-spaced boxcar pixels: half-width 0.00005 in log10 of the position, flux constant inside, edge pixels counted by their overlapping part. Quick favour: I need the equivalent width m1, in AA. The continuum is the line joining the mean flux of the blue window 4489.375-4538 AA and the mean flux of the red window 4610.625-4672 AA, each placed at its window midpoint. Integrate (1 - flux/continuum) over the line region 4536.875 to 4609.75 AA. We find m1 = 8.7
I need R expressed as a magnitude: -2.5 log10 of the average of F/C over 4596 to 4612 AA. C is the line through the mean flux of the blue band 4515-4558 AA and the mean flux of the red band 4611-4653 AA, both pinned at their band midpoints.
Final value 0.30 mag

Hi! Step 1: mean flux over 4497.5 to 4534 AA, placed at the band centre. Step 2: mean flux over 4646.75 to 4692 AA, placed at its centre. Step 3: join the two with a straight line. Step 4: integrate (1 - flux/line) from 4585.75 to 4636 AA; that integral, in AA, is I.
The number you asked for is 9.5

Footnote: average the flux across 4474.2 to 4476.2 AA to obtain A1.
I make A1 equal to 2.7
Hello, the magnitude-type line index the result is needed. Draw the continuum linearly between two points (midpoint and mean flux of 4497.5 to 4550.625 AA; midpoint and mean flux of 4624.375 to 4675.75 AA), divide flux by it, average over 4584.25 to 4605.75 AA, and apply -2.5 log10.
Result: 0.19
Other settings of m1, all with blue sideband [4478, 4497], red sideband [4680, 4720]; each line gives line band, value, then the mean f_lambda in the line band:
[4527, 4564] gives 1.20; 3.45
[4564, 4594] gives 2.67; 3.5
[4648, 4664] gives -1.36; 4.87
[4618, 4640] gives -0.11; 4.29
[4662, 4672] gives -0.09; 4.62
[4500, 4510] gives -0.30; 3.32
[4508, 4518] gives -0.35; 3.41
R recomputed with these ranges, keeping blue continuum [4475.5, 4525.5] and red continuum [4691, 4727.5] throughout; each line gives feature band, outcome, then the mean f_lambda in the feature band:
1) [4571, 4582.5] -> 0.04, 3.72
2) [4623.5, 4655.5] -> -0.03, 4.42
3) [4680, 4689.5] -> -0.10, 5.08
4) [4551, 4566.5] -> 0.07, 3.49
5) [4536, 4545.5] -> 0.08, 3.36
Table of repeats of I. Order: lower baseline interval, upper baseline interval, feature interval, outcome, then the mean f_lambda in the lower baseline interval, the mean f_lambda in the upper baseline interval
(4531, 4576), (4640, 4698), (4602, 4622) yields 4.8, 3.45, 4.75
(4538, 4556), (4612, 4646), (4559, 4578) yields 1.3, 3.52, 4.18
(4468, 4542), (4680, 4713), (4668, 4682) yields -0.1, 3.28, 4.95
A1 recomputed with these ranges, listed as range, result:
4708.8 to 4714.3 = 4.71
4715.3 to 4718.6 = 4.19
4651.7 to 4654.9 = 4.56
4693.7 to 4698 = 5.11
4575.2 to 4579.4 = 3.49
